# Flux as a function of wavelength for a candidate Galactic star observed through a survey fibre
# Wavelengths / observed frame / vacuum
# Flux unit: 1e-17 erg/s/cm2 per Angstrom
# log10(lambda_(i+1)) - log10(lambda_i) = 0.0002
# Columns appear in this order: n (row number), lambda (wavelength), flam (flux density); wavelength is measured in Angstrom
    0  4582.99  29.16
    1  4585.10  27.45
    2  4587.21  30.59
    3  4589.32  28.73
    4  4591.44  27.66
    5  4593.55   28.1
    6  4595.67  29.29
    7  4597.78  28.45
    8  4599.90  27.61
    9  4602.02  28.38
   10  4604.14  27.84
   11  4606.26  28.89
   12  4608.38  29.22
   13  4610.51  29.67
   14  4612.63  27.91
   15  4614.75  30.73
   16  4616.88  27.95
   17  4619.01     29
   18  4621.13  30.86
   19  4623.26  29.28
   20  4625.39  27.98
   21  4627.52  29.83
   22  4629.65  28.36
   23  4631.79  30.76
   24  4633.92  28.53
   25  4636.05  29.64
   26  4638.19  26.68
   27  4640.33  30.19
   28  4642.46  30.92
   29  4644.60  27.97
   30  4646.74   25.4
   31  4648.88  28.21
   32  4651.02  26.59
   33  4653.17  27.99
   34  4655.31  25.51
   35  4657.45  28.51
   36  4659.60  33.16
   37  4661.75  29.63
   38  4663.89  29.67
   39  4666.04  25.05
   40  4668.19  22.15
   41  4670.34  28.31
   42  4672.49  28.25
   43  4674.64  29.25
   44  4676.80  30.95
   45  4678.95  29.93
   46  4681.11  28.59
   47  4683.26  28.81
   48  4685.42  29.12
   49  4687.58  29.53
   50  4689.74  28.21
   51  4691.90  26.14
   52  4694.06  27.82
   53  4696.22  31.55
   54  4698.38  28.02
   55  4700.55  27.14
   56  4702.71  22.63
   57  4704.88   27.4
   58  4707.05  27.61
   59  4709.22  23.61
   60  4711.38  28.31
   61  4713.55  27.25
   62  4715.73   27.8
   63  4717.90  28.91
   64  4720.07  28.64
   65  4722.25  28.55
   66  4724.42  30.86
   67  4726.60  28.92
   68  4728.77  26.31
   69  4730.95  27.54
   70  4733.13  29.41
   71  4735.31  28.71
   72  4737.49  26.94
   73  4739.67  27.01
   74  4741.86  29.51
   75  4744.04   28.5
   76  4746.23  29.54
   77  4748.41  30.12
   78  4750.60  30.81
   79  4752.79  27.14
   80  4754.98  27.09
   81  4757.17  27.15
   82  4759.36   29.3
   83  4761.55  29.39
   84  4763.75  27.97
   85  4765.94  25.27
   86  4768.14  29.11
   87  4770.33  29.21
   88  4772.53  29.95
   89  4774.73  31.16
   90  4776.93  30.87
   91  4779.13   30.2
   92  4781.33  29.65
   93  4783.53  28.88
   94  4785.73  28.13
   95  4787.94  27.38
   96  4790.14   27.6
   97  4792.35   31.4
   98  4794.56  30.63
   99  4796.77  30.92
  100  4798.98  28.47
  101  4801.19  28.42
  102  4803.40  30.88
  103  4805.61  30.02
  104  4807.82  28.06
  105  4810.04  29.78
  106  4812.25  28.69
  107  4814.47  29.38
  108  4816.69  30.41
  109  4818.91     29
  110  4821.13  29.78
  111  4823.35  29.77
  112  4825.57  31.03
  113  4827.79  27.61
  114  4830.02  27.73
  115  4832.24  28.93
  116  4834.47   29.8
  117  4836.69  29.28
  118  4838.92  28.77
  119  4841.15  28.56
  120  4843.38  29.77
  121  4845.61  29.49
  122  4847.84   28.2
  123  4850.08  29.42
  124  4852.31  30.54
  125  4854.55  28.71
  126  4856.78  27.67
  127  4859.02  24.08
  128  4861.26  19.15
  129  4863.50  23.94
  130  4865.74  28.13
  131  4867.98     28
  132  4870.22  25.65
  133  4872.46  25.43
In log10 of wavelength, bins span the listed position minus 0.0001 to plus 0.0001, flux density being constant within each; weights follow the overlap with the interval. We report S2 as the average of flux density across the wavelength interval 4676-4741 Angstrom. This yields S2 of 28.1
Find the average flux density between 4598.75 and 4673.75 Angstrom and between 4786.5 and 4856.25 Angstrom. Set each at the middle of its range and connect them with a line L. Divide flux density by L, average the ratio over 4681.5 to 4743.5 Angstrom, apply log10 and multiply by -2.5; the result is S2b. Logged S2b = 0.03 mag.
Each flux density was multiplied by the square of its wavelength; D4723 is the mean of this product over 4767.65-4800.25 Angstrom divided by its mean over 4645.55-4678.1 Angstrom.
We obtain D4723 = 1.1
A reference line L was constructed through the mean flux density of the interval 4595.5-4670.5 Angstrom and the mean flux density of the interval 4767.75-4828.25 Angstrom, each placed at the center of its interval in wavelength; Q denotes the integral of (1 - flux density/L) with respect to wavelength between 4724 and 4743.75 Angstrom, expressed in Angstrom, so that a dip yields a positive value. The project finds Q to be 0.58 Angstrom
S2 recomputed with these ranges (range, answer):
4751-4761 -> 28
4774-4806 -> 29.6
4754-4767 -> 27.7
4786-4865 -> 28.6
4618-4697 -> 28.6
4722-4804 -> 28.9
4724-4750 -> 28.6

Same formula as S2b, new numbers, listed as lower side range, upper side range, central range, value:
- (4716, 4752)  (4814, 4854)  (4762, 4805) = -0.010 mag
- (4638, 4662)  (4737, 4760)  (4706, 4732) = 0.023 mag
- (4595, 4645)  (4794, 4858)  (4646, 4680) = 0.038 mag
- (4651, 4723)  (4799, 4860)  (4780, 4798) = -0.022 mag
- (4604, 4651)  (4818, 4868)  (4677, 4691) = -0.016 mag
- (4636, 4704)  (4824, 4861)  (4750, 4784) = -0.022 mag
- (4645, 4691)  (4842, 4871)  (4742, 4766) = -0.032 mag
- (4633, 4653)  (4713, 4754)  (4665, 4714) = 0.029 mag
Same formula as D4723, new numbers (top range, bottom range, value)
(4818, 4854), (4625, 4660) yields 1.11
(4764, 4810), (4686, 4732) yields 1.09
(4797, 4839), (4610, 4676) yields 1.11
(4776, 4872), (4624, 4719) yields 1.09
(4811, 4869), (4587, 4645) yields 1.07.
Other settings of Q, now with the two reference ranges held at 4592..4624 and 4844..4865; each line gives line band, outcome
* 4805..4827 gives -1.9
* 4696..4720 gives 0.7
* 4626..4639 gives -0.1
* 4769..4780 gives -1.1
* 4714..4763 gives -1.3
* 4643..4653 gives 0.4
